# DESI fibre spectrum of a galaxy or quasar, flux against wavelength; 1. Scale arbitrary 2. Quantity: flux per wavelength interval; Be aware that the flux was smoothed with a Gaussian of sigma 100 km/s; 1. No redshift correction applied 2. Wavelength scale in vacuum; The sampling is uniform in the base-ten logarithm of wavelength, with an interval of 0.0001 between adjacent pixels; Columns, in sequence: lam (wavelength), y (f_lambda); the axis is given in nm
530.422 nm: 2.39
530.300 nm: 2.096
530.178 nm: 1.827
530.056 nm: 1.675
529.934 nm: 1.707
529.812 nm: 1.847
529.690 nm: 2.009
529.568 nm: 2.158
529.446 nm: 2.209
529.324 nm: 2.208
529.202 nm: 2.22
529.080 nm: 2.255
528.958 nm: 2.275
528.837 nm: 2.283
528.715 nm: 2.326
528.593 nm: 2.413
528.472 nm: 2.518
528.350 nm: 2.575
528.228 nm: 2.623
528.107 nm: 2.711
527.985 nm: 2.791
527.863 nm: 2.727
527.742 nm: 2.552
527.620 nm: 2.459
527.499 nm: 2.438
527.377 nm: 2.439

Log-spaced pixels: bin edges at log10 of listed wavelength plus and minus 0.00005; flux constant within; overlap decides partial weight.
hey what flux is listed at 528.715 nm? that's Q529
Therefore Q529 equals 2.326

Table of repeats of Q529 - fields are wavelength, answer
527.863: 2.727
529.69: 2.009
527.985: 2.791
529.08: 2.255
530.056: 1.675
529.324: 2.208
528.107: 2.711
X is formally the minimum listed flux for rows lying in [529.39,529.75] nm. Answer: 2.009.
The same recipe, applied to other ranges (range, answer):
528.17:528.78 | 2.326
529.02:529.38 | 2.208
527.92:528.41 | 2.575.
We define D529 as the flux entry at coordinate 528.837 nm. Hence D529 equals 2.283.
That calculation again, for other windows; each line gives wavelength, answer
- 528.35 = 2.575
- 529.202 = 2.22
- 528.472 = 2.518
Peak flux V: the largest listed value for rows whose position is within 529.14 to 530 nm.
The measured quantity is 2.22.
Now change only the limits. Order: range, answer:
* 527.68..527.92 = 2.727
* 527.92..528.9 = 2.791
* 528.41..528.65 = 2.518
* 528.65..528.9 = 2.326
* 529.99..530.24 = 1.827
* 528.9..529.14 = 2.275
